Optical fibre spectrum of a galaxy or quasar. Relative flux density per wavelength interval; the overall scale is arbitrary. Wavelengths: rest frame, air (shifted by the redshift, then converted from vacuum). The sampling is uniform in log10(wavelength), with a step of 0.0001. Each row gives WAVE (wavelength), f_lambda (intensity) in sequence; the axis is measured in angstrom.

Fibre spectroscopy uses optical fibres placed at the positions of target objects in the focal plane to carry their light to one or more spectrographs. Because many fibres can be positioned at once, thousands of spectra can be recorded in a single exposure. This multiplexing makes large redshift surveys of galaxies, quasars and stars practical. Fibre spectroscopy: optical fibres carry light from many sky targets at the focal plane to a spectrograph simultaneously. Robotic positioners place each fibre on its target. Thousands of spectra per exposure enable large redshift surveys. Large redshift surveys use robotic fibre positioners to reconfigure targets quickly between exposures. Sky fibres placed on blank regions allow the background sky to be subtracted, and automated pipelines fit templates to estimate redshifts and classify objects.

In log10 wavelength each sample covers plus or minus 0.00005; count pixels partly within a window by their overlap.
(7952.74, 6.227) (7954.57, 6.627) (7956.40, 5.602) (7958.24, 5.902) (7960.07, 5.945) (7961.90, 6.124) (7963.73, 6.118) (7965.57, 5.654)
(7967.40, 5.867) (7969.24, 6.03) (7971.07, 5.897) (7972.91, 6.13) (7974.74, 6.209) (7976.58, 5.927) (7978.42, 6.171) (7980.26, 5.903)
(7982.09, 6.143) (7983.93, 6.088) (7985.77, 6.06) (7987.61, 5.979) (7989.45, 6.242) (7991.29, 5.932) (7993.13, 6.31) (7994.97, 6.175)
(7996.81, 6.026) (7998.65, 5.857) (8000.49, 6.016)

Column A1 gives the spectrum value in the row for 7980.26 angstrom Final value 5.903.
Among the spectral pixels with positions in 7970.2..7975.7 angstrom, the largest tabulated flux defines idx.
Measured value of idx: 6.209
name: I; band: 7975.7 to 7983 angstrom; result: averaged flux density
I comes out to 6.04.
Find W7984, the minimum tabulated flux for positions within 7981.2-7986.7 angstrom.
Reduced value 6.06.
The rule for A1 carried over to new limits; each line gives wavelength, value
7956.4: 5.602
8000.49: 6.016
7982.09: 6.143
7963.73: 6.118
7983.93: 6.088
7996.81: 6.026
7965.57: 5.654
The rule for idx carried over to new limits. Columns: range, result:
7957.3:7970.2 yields 6.124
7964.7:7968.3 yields 5.867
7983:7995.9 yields 6.31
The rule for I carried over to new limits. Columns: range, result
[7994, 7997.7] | 6.11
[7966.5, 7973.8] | 5.98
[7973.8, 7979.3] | 6.1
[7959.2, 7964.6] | 6.07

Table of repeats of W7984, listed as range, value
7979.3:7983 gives 5.903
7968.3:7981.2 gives 5.897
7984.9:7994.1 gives 5.932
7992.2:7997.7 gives 6.026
